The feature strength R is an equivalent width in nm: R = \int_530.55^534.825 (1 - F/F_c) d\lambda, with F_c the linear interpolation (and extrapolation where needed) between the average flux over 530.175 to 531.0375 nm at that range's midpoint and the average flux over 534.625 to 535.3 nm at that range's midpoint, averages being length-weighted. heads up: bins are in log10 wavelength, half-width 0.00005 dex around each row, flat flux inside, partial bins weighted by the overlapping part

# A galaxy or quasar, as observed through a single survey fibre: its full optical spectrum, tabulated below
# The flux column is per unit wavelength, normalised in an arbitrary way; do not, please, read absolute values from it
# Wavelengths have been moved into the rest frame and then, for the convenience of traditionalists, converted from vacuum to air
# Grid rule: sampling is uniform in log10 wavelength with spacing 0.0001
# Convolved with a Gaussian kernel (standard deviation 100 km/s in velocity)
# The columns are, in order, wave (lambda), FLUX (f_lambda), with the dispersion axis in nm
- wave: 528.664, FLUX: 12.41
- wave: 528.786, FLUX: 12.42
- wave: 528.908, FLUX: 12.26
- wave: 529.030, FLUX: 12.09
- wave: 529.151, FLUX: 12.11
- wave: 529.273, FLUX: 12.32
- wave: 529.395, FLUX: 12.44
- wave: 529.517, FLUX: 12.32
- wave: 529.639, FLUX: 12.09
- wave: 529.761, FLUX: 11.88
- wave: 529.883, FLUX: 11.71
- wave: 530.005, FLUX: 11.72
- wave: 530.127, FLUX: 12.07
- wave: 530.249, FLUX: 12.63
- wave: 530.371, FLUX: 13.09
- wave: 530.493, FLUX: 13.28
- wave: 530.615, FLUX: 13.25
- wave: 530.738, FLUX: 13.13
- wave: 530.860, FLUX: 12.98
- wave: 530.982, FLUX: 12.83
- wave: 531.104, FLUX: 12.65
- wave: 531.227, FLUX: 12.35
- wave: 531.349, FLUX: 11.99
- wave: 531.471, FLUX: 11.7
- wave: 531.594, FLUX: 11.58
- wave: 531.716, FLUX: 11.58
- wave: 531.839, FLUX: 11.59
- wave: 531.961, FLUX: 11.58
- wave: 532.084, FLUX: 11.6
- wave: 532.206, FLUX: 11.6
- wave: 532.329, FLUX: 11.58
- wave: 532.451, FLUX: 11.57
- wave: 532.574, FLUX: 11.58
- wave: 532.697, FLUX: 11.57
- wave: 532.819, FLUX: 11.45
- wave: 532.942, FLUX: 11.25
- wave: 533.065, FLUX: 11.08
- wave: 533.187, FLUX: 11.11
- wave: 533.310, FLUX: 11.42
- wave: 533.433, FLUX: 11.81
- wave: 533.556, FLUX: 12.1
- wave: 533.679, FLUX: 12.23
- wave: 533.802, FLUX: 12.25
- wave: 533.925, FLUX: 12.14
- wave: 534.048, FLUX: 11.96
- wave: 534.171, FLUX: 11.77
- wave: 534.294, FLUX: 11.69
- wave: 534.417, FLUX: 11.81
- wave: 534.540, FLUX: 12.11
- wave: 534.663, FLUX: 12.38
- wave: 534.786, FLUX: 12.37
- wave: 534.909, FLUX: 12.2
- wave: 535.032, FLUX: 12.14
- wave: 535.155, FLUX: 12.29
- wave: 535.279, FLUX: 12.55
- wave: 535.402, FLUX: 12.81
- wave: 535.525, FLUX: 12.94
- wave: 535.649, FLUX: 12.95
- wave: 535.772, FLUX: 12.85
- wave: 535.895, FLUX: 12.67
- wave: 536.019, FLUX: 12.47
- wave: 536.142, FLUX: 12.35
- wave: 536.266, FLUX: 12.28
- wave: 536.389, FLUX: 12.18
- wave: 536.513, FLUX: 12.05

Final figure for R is 0.25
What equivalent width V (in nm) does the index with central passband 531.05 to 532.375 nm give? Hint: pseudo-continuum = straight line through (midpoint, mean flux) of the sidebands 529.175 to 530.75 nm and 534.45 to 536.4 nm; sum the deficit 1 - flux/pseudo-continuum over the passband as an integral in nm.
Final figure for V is 0.07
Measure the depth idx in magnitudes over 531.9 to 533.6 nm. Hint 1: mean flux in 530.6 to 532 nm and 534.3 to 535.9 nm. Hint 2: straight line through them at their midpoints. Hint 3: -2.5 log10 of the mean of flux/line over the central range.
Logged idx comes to 0.073 mag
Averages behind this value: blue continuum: 12.2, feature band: 11.5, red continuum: 12.4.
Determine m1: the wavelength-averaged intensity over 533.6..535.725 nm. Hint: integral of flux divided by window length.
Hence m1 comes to 12.3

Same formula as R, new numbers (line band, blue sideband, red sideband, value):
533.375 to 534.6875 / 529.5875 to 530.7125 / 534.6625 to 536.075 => 0.05 nm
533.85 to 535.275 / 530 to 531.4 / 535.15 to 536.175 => 0.07 nm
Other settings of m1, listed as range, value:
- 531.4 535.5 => 11.8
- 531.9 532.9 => 11.6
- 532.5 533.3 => 11.3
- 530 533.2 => 12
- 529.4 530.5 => 12.3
